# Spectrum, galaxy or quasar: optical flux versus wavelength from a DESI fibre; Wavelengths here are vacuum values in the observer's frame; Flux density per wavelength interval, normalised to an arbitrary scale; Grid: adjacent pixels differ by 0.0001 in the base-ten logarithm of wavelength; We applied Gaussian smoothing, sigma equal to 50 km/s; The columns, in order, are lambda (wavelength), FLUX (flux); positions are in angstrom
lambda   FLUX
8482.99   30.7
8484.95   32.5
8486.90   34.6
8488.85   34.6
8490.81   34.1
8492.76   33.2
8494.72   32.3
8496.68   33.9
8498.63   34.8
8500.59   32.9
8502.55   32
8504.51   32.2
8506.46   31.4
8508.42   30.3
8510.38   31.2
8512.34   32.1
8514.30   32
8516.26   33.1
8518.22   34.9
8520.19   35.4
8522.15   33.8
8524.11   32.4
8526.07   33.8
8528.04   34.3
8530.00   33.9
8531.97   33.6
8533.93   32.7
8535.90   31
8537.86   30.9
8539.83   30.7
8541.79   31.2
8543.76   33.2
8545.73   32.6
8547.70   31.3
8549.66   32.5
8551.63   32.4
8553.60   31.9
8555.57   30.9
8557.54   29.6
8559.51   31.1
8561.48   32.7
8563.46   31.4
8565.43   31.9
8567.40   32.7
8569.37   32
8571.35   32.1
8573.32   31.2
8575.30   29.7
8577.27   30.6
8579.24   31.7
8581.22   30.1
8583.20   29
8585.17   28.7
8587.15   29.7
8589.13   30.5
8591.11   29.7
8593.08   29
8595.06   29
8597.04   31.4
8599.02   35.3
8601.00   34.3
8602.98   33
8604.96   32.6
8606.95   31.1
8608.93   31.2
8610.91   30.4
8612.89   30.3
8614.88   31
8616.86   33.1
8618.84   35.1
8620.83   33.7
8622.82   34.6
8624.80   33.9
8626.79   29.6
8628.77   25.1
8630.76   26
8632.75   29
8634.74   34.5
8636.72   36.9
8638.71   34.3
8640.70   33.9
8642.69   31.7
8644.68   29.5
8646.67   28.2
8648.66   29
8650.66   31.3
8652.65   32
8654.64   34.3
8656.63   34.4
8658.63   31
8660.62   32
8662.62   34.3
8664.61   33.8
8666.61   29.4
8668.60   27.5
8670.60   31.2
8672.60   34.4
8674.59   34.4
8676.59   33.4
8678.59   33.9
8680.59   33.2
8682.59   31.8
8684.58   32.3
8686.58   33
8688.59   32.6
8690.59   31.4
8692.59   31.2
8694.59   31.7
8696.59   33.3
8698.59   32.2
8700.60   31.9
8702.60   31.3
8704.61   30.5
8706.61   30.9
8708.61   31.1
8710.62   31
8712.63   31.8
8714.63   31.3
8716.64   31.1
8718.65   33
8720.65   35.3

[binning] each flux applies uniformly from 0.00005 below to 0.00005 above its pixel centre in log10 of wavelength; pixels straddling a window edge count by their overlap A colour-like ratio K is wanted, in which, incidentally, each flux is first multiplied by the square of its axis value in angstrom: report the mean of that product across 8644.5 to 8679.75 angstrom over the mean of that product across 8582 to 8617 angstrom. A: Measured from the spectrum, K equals 1.04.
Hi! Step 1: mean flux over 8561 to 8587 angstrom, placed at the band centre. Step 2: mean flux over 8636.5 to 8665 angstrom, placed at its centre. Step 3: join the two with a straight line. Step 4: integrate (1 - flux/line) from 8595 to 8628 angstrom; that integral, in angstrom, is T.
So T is -0.8 angstrom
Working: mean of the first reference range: 31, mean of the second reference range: 32.3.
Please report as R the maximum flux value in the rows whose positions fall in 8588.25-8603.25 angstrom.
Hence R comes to 35.3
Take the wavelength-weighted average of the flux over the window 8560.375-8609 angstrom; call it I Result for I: 31.2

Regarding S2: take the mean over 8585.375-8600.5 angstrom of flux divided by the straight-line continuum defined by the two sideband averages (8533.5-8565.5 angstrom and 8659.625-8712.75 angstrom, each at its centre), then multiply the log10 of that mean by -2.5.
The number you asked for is 0.04 mag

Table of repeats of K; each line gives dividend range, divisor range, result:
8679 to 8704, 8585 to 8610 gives 1.05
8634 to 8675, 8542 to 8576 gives 1.04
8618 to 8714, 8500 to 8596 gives 1.04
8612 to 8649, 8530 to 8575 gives 1.01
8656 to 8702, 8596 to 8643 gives 1.02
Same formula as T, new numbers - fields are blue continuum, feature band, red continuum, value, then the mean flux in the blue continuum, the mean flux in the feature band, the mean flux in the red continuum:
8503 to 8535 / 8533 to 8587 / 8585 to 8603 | 1.0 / 32.9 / 31.3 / 31.1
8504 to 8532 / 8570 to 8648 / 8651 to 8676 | 3.1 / 33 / 31.3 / 32.4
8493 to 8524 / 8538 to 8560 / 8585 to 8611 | 0.4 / 32.8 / 31.6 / 31.2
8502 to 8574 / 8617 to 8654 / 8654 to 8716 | 0.6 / 32.2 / 31.6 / 32.1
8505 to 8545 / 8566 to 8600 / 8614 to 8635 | 1.2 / 32.6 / 30.7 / 31.3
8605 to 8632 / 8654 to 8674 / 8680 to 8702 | -0.3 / 31.2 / 32.2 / 32.2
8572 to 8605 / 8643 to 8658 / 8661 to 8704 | 0.3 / 30.9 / 31.2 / 32.3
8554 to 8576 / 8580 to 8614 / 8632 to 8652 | 0.8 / 31.4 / 30.9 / 31.9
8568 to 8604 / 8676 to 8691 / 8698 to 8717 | -0.7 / 31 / 32.7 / 31.3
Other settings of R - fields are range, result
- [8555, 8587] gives 32.7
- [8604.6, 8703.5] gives 36.9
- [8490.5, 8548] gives 35.4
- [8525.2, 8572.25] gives 34.3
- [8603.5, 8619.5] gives 35.1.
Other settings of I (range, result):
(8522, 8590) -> 31.6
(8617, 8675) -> 31.9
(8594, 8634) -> 31.5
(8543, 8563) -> 31.8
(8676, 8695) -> 32.5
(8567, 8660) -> 31.4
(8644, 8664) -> 31.7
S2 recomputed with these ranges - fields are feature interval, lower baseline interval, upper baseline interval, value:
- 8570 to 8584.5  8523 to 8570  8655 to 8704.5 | 0.05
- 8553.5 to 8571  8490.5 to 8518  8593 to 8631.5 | 0.02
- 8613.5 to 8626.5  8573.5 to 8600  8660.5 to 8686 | -0.07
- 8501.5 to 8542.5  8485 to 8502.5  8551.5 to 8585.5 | 0.00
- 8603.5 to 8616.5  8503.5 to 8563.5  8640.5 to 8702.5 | 0.03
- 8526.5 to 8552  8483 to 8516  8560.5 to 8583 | -0.01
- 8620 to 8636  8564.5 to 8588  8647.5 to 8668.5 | 0.02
